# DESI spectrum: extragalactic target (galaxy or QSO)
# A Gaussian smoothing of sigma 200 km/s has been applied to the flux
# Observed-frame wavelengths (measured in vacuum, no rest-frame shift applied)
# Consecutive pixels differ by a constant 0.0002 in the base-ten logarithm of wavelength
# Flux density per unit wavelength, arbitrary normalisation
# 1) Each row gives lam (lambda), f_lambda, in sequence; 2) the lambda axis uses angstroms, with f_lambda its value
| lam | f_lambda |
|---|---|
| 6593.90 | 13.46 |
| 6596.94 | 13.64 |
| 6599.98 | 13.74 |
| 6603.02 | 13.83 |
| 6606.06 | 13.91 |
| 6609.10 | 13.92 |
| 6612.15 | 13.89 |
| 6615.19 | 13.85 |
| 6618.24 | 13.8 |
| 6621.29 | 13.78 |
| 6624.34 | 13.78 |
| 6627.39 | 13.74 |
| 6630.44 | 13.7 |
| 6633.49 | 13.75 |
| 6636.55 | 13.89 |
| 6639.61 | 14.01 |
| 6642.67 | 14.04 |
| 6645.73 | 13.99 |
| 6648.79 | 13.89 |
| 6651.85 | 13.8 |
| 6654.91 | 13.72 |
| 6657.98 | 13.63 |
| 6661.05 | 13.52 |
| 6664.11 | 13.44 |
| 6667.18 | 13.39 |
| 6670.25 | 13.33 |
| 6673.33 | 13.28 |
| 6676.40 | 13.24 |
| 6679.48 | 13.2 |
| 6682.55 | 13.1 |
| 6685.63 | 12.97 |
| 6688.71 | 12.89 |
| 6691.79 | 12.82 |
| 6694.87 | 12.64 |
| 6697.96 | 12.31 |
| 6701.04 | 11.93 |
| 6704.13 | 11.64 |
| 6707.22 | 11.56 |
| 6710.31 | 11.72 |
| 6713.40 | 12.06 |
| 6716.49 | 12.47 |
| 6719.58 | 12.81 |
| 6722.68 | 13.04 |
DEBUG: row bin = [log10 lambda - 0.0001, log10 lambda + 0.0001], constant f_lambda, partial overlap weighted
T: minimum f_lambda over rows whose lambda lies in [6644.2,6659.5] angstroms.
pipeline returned 13.63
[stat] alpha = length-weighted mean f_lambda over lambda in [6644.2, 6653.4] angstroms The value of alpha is 13.9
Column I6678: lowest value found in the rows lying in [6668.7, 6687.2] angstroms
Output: 12.97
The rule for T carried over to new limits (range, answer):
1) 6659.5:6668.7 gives 13.39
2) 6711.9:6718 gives 12.06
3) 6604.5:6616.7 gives 13.85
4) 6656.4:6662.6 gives 13.52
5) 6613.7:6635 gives 13.7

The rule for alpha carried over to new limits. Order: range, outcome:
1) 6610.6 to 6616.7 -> 13.9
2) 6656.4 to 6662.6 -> 13.6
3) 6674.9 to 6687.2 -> 13.1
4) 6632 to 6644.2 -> 13.9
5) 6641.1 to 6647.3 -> 14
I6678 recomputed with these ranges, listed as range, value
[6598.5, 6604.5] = 13.74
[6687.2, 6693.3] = 12.82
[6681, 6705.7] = 11.64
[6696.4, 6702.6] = 11.93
